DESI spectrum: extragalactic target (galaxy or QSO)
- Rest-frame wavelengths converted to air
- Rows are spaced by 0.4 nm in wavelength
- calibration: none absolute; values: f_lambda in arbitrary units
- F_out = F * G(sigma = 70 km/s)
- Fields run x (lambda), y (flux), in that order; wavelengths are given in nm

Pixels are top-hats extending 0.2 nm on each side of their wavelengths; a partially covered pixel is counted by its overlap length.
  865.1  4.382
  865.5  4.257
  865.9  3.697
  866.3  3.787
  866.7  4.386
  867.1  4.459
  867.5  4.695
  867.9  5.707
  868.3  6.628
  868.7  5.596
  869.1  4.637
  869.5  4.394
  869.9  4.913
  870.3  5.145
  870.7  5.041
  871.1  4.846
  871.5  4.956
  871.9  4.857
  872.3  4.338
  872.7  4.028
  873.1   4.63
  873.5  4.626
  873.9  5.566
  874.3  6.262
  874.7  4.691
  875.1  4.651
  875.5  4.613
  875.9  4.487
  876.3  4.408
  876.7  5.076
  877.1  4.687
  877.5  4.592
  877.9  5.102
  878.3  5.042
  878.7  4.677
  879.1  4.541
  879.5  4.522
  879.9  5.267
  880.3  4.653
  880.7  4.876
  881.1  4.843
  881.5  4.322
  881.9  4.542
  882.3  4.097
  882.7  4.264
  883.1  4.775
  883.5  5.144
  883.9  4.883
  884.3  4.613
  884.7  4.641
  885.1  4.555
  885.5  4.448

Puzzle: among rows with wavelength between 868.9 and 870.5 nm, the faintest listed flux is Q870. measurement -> 4.394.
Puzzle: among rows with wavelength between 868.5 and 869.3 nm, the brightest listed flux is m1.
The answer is 5.596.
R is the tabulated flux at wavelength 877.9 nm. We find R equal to 5.102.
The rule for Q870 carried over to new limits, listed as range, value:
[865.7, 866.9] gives 3.697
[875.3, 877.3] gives 4.408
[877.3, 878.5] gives 4.592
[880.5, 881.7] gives 4.322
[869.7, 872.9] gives 4.028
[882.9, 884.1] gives 4.775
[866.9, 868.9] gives 4.459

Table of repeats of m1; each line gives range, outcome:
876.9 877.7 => 4.687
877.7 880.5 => 5.267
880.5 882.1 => 4.876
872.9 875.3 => 6.262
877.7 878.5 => 5.102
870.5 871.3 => 5.041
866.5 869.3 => 6.628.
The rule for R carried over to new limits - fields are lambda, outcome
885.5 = 4.448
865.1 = 4.382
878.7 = 4.677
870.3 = 5.145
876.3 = 4.408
